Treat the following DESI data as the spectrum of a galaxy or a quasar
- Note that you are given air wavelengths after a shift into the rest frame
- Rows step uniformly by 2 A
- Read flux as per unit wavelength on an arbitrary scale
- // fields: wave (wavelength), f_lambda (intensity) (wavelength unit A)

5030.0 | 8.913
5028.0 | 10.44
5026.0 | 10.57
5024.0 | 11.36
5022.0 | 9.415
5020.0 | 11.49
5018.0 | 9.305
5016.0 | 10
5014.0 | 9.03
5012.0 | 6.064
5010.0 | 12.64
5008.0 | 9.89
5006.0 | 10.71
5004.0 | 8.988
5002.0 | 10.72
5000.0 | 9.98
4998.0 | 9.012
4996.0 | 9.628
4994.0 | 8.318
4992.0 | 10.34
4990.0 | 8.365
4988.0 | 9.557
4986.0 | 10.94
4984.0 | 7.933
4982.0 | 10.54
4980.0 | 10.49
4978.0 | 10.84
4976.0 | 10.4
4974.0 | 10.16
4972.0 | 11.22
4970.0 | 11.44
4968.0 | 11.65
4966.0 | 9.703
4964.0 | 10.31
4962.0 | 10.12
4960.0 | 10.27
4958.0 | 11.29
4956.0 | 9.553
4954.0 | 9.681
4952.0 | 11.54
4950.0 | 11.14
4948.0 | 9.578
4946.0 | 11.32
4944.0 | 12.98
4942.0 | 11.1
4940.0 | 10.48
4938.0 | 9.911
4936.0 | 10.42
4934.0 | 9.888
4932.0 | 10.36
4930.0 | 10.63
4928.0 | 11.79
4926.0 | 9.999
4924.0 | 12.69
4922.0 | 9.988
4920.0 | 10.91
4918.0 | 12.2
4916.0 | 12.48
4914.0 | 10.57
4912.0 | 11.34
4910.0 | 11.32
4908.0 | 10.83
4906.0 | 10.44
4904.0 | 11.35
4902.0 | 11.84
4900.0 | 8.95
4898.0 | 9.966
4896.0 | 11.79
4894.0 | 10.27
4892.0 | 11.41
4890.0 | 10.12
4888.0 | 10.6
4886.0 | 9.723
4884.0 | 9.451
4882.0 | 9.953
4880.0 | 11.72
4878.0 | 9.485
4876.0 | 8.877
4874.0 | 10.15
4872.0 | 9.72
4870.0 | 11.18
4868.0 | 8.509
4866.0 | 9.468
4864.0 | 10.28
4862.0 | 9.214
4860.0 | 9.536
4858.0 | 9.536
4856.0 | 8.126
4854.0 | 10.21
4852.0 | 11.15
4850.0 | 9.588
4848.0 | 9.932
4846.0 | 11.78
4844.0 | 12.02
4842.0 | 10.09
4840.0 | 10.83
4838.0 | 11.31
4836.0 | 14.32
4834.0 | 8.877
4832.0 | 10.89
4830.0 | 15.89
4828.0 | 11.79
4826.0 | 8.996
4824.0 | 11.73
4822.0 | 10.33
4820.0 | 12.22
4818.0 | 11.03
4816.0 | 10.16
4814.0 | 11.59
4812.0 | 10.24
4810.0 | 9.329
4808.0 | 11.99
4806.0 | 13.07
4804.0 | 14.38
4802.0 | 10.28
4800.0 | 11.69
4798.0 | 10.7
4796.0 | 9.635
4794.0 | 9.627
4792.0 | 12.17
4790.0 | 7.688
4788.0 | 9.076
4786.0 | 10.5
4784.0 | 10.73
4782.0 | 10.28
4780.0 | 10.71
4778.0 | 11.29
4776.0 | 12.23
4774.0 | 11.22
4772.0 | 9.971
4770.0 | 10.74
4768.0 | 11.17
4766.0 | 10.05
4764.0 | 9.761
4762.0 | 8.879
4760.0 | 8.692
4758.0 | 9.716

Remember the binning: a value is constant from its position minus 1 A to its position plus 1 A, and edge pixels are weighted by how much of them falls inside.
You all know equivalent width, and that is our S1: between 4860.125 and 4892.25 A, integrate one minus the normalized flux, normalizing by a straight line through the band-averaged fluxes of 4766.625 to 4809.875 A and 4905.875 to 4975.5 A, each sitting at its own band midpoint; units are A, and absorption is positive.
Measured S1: 2.7 A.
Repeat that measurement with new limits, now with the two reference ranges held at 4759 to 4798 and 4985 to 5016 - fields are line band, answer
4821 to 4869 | -2.6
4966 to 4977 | -1.3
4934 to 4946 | -1.4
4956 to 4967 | -0.6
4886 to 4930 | -4.8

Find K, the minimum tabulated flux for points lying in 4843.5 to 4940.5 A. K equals 8.126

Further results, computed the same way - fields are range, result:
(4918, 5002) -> 7.933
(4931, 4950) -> 9.578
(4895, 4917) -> 8.95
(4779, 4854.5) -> 7.688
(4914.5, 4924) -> 9.988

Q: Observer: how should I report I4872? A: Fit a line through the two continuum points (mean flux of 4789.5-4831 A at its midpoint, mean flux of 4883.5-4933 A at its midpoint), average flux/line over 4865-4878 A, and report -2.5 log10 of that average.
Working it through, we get 0.14 mag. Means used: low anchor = 11.2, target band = 9.64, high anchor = 10.9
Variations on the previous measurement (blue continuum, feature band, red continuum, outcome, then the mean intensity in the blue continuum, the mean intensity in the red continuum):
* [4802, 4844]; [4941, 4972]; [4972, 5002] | -0.07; 11.4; 9.83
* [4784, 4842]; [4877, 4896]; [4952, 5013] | 0.02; 11.1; 10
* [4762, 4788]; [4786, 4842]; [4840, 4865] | -0.07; 10.6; 10.2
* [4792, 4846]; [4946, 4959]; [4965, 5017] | -0.03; 11.3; 9.94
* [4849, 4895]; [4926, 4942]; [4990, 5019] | -0.08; 9.93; 9.57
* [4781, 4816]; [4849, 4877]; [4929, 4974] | 0.11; 10.7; 10.7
